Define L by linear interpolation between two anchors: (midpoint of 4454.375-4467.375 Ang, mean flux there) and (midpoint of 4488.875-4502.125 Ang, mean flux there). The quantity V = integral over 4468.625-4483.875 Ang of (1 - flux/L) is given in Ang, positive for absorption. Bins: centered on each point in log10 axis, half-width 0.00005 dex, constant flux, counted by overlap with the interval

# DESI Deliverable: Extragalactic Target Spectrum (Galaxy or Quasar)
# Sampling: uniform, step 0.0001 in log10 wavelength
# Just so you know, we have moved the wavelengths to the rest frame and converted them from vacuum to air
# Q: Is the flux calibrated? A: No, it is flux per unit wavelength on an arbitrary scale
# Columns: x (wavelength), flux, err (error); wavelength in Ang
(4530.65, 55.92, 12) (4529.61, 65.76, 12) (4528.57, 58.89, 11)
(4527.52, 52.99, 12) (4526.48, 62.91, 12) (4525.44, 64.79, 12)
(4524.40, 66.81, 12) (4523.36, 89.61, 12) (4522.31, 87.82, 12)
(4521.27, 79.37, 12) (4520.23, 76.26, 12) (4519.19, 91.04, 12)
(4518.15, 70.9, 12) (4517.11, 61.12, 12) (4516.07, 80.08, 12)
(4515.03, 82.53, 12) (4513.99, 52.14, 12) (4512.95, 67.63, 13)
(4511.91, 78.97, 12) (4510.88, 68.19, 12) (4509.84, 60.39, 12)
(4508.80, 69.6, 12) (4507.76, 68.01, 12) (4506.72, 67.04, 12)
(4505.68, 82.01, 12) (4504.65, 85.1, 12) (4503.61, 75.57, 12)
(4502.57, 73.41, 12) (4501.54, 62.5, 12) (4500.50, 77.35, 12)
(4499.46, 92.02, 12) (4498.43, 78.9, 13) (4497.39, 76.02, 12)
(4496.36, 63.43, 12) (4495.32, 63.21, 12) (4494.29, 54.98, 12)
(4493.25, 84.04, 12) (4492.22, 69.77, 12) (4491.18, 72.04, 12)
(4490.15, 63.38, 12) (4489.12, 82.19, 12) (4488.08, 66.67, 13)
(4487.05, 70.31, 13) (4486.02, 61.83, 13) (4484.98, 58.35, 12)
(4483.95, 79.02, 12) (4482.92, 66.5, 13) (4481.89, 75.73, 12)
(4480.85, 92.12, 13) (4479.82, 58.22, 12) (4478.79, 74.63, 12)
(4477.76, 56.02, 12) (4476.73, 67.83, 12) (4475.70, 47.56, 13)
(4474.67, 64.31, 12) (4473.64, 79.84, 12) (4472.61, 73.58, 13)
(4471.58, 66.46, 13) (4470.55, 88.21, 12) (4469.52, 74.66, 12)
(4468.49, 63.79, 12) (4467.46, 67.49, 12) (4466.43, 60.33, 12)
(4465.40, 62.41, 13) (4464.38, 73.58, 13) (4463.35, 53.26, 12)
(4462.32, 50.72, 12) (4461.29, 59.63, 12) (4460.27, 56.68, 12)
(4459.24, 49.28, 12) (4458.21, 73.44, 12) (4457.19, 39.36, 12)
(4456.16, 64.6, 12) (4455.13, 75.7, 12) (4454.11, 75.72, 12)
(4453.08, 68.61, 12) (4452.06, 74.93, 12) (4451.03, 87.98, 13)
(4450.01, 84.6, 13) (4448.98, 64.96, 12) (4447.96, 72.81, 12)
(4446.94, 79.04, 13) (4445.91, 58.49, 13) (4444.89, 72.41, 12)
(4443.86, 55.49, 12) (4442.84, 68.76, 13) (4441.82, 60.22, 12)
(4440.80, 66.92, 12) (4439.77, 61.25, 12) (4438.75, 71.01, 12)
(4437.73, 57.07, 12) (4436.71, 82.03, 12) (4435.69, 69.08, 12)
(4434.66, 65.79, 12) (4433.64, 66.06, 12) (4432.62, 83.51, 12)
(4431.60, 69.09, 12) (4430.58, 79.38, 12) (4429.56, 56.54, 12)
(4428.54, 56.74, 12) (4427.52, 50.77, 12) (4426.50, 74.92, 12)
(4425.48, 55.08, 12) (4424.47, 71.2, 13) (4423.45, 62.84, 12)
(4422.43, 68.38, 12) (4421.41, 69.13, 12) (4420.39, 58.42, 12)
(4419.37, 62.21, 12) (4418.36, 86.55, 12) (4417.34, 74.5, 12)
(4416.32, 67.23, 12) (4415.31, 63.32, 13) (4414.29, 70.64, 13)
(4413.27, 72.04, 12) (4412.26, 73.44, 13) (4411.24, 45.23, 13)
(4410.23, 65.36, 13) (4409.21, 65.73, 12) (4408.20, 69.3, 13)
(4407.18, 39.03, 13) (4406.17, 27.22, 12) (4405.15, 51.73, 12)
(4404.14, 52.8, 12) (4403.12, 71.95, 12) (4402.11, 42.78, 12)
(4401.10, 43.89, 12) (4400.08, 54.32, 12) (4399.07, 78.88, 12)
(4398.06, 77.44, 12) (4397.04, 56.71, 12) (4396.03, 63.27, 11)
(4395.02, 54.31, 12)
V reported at -1.1 Ang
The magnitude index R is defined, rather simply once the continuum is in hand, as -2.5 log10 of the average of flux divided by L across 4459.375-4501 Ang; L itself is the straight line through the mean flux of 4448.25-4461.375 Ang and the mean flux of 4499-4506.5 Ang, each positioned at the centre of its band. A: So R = 0.070 mag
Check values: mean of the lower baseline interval 67.7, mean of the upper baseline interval 77.7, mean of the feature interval 68.5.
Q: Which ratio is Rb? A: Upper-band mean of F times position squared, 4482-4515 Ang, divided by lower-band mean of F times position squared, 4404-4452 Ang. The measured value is 1.11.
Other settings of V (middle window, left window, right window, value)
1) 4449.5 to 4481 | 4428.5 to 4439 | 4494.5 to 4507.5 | 2.0 Ang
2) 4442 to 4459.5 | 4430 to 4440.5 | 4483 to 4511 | 0.4 Ang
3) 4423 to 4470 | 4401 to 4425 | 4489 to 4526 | -0.4 Ang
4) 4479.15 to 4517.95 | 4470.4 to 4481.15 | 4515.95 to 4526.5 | 0.5 Ang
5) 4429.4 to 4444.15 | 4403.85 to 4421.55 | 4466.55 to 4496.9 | -0.8 Ang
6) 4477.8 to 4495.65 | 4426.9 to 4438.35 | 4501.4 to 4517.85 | 0.0 Ang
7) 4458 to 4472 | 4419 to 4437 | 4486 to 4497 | 0.8 Ang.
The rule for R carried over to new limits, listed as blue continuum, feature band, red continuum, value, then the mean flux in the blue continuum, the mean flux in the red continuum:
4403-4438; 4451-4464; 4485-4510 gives 0.08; 64.4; 71.5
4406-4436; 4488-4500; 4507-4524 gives -0.01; 65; 73.8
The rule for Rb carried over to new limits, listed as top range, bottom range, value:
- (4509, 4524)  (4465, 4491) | 1.10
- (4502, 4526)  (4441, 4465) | 1.15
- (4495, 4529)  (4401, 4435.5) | 1.20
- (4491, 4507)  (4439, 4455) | 1.07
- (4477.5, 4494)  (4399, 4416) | 1.27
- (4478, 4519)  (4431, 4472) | 1.08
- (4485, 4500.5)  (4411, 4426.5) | 1.09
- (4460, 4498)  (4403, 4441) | 1.08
